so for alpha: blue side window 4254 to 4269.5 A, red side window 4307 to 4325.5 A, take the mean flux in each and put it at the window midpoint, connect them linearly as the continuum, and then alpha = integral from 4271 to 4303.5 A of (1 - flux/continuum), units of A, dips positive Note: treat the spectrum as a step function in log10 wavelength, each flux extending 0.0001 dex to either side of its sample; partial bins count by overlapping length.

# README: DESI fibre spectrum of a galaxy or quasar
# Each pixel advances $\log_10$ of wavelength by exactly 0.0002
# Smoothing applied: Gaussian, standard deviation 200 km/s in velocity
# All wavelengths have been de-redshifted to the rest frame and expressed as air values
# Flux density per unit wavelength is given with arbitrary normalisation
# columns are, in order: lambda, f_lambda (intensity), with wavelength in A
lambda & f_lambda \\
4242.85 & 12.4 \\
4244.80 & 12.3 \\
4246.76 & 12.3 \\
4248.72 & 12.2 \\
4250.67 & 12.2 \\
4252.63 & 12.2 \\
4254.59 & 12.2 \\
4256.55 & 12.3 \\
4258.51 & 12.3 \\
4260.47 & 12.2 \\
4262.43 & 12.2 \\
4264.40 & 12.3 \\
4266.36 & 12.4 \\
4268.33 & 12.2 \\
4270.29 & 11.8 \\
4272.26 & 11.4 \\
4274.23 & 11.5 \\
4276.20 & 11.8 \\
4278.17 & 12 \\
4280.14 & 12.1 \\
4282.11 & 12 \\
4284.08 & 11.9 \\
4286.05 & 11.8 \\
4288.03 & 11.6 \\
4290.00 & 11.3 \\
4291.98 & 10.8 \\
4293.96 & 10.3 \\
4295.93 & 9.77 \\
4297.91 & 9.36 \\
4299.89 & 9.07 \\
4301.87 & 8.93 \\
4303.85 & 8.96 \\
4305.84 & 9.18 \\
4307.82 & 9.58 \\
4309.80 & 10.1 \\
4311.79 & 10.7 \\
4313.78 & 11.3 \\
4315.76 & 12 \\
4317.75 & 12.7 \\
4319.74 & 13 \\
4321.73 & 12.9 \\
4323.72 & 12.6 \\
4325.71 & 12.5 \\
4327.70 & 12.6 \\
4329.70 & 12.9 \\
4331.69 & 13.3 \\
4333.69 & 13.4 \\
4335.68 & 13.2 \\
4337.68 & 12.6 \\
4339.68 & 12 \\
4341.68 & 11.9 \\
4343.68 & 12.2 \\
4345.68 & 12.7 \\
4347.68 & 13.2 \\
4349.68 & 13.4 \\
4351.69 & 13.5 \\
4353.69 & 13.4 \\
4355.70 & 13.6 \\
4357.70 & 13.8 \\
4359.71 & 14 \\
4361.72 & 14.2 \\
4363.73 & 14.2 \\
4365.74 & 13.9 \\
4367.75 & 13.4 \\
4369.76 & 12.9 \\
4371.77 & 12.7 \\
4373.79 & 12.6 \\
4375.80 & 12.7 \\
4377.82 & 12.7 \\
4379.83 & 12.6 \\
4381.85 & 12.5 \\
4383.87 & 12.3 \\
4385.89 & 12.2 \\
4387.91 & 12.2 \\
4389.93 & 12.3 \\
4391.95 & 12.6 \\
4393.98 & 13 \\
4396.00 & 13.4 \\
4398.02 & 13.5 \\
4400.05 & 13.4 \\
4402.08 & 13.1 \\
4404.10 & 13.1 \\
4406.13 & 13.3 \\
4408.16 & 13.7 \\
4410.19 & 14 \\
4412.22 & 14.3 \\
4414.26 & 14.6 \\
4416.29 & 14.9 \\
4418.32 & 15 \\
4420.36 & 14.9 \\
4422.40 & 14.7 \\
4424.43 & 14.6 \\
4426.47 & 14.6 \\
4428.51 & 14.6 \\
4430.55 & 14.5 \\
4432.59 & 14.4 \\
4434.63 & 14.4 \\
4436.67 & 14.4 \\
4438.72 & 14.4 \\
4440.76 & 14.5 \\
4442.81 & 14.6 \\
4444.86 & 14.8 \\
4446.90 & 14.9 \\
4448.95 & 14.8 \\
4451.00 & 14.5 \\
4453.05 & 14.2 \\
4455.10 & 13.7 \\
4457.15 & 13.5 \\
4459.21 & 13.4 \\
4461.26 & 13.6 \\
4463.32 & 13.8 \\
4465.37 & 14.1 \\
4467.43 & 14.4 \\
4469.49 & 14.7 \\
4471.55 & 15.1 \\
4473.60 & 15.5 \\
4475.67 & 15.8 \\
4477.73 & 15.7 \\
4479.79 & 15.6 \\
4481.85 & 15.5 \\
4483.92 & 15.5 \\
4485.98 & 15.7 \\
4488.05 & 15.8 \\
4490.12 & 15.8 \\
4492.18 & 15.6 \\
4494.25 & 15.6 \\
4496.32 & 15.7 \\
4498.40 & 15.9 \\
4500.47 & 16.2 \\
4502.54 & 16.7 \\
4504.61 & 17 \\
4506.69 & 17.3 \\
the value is 2.9 A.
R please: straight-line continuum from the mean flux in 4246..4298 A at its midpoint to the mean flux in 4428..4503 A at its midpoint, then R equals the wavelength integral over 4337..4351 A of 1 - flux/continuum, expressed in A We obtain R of 0.4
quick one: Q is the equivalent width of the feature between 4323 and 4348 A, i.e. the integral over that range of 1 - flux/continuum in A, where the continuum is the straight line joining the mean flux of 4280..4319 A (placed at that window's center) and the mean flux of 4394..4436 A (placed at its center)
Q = -2.0 A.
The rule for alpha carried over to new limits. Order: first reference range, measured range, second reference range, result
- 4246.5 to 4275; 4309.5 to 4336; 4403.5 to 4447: 1.2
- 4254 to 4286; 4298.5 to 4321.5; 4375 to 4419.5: 3.4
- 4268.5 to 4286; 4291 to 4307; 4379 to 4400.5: 3.3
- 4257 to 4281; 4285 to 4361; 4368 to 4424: 4.4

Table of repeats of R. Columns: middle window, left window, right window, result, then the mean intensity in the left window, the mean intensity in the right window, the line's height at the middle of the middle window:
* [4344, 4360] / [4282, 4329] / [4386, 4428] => -1.43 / 11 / 13.7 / 12.3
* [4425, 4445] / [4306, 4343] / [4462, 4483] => -0.34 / 12.1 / 15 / 14.3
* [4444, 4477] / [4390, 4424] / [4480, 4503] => 1.38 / 13.8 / 15.8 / 15.1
